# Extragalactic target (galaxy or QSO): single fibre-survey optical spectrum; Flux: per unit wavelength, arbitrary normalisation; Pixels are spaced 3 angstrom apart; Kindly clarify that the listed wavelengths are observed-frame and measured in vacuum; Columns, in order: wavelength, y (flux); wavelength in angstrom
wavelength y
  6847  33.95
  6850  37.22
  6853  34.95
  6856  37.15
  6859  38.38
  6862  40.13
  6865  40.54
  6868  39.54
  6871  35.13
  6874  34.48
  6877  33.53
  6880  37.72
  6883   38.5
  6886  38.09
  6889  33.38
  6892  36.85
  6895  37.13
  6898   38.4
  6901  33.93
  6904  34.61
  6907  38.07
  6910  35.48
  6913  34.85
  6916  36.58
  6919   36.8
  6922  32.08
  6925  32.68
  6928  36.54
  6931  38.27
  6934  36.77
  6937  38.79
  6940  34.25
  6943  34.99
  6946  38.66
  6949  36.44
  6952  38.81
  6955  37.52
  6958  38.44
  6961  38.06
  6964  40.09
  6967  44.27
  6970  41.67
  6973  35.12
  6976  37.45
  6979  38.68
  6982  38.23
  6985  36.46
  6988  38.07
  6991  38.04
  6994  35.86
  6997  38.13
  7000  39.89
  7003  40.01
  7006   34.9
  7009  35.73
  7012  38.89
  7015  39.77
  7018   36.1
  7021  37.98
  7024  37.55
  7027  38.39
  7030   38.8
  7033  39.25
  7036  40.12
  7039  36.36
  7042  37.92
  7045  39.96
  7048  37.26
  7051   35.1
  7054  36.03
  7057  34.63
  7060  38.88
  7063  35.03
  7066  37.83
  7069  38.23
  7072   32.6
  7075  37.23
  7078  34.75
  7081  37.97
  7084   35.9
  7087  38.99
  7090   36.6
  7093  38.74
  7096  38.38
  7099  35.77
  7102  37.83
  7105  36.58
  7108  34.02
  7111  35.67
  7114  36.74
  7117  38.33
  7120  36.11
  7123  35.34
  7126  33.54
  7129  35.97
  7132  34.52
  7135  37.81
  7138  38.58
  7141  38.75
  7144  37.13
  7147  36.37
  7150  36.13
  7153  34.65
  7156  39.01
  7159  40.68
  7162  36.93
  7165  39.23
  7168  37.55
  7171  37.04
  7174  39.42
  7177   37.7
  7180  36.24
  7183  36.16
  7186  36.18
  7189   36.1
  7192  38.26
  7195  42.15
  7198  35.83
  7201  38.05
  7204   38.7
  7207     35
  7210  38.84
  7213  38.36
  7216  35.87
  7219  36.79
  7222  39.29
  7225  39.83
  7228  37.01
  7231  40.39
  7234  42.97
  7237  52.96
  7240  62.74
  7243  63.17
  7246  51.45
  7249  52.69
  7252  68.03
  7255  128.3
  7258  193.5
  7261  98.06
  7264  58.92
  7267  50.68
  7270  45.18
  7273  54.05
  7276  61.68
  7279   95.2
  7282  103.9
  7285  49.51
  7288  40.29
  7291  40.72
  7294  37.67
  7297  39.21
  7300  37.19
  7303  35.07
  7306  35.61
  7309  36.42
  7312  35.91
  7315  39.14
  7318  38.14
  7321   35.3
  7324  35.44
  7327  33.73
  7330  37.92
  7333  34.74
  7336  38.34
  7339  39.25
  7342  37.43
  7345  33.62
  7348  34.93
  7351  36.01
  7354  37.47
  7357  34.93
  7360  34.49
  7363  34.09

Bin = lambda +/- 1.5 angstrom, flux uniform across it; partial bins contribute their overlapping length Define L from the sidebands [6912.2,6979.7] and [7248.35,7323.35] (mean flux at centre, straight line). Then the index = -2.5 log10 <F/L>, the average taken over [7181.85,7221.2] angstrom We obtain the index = 0.41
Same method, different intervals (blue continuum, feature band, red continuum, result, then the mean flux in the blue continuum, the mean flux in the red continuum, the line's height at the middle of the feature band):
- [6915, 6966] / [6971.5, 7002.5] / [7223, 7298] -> 0.089 mag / 36.9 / 64.3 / 40.9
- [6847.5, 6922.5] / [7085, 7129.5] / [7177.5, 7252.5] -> 0.112 mag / 36.6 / 42.5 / 40.6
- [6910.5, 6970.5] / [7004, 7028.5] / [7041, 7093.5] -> -0.014 mag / 37.2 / 36.8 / 37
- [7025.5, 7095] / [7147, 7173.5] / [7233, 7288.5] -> 0.414 mag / 37.3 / 73.1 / 55.1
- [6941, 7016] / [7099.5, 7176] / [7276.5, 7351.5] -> 0.095 mag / 38.1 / 42.8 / 40.3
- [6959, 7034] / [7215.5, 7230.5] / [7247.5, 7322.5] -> 0.413 mag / 38.3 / 60.4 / 55.7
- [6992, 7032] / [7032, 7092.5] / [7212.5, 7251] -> 0.076 mag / 37.9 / 46.1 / 39.8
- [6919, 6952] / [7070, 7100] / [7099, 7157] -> -0.011 mag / 36.1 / 36.4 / 36.4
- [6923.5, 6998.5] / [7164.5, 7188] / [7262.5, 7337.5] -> 0.152 mag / 37.7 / 46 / 43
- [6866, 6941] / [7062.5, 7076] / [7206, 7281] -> 0.314 mag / 36.1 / 61.3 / 48.4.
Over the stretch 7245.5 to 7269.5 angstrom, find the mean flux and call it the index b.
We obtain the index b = 87.4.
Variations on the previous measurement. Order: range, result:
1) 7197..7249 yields 43.1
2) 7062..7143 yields 36.6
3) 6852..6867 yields 38.4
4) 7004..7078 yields 37.2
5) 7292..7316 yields 37.1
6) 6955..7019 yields 38.3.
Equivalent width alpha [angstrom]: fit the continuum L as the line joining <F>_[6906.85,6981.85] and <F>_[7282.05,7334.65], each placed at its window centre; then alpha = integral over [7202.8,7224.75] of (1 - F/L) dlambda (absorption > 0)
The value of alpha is 0.74 angstrom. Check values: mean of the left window 37.3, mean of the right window 39.6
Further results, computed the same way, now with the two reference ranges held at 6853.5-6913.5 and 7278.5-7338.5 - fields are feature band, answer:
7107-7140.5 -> 3.5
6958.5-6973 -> -0.9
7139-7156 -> 1.6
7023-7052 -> 0.7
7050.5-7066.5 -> 1.3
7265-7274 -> -1.6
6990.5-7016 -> 0.5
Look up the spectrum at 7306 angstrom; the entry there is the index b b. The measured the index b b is 35.61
